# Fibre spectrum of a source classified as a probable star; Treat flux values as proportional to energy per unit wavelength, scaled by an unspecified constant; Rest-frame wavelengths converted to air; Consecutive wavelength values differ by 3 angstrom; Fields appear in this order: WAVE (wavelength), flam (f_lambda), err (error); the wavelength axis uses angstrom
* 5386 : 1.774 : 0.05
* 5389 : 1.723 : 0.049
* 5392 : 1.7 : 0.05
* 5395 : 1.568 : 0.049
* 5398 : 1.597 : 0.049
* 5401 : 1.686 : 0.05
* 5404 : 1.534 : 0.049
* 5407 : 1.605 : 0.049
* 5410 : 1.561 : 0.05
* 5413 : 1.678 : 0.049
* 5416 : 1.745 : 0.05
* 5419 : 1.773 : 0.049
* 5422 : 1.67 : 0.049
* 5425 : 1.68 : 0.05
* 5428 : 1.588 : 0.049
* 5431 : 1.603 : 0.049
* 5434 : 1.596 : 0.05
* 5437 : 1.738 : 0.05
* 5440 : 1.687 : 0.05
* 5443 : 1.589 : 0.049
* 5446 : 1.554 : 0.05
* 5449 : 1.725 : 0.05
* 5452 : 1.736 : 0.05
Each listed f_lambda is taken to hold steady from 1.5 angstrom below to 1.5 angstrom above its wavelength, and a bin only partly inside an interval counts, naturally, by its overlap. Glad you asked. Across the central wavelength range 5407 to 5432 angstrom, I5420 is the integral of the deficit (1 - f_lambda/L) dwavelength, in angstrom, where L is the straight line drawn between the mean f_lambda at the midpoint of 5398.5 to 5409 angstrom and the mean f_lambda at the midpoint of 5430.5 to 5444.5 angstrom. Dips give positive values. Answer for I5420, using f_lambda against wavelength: -0.6 angstrom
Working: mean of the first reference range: 1.6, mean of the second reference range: 1.65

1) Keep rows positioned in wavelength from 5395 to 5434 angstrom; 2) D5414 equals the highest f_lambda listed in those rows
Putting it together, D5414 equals 1.773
